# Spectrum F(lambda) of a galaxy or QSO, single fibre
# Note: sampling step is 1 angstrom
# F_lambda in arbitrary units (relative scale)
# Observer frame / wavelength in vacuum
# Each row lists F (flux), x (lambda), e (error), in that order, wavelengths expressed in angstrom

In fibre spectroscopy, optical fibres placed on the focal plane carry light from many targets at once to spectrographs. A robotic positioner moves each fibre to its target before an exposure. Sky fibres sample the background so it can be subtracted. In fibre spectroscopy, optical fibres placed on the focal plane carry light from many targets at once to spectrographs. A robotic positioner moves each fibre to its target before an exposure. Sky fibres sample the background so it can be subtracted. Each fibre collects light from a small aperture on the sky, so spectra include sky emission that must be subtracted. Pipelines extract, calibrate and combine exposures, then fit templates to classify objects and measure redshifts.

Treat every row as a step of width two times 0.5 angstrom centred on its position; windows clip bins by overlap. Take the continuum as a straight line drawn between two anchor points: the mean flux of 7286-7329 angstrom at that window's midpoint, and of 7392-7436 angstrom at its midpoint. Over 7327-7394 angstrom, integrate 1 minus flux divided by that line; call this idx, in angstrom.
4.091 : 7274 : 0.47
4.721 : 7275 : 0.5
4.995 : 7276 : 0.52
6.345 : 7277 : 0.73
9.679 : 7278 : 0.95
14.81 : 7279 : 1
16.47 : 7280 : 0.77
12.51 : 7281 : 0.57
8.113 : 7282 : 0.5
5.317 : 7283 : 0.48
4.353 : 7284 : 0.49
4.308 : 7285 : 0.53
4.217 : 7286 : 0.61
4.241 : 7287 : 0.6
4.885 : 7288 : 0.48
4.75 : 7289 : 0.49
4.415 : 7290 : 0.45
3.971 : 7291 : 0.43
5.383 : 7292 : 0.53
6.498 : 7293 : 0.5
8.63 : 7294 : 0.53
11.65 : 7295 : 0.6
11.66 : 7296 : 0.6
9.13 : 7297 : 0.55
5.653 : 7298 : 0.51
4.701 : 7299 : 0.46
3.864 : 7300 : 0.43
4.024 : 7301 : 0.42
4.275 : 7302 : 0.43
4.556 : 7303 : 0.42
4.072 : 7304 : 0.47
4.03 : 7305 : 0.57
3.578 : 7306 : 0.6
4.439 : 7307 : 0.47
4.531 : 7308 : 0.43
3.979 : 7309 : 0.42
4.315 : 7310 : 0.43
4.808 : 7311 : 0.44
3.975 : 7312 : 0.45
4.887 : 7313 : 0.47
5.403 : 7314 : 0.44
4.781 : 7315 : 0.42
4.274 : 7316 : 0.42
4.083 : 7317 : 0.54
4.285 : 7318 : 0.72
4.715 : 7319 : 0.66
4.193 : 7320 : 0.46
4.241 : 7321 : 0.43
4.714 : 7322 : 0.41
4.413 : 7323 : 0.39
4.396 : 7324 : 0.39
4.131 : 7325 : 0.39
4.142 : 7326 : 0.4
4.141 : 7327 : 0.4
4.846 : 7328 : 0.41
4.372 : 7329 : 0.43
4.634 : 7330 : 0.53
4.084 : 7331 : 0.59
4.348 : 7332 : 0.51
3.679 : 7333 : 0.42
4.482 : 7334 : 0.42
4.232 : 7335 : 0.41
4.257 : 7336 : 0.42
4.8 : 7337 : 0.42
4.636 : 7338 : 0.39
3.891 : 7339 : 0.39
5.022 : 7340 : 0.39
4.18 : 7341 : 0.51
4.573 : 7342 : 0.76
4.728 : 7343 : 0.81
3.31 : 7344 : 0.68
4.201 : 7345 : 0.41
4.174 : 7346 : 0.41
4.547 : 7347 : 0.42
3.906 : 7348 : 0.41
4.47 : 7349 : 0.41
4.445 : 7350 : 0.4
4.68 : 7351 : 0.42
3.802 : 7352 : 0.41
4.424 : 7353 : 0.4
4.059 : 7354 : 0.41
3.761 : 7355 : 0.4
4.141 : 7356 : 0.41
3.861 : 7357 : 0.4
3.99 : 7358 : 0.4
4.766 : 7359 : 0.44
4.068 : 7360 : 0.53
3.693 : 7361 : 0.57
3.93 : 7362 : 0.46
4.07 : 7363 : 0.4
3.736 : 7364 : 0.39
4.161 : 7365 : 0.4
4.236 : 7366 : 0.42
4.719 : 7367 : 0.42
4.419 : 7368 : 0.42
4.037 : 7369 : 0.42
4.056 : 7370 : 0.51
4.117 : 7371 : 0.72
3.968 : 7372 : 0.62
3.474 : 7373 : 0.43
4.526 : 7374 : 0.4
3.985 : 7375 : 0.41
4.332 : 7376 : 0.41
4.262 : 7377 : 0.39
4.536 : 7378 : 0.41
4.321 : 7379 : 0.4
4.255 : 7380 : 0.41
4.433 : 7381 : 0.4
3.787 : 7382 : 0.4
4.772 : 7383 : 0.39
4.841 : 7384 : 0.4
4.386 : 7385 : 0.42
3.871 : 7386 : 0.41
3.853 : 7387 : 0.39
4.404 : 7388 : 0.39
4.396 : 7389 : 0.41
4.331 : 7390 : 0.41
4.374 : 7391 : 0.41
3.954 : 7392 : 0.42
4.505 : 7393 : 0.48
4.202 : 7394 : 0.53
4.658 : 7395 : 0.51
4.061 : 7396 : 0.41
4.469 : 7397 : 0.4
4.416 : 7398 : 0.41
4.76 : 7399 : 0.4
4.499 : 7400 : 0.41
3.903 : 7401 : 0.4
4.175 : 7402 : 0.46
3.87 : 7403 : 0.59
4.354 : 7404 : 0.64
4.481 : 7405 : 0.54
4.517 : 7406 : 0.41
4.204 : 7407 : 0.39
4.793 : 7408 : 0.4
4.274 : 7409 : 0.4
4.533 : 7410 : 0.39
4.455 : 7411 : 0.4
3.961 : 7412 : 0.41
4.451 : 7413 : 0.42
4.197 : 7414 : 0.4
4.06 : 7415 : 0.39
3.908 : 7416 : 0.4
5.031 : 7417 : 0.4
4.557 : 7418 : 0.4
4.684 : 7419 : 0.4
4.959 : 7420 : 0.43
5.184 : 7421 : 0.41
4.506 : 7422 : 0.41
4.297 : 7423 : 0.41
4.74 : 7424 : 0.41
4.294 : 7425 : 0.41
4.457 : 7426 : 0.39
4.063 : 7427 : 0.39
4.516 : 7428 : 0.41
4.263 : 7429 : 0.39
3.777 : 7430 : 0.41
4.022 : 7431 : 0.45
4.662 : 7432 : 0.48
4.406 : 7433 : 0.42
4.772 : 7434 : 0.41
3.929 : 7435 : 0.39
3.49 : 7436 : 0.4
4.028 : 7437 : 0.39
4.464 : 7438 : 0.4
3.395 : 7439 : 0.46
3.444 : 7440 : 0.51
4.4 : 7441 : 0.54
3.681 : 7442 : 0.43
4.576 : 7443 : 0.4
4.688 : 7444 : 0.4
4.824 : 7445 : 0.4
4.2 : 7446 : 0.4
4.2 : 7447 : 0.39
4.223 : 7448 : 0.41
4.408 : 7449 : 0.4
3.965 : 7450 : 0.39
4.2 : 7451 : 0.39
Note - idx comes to 6.5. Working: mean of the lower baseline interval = 5.02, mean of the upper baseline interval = 4.38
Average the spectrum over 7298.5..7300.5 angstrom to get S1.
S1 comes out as 4.28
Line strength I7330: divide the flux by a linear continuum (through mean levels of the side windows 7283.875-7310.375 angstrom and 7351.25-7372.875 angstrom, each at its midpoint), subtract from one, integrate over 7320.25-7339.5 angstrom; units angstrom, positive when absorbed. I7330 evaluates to 1.5 angstrom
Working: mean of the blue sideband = 5.36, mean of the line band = 4.34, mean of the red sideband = 4.09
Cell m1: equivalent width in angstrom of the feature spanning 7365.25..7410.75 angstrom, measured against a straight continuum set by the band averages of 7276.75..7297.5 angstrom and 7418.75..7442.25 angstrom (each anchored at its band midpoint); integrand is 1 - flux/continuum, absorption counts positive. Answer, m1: 8.4 angstrom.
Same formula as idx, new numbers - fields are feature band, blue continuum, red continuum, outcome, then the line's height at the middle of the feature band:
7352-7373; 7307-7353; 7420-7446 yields 1.2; 4.35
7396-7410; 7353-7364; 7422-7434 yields -0.4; 4.23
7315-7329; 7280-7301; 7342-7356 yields 2.5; 5.31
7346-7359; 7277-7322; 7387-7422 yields 2.4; 5.15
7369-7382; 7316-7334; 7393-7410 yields 0.5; 4.35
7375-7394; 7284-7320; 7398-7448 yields 1.2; 4.59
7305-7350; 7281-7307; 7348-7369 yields 4.9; 4.91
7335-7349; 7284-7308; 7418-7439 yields 2.1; 5.09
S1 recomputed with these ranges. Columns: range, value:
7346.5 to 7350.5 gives 4.34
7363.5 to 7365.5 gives 3.95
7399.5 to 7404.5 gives 4.16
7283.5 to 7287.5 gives 4.28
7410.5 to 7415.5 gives 4.22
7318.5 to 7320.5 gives 4.45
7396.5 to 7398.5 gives 4.44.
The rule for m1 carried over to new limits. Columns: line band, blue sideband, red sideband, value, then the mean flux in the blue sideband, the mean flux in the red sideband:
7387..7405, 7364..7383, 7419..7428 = 0.3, 4.2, 4.57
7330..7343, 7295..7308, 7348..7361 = 0.7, 5.54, 4.17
